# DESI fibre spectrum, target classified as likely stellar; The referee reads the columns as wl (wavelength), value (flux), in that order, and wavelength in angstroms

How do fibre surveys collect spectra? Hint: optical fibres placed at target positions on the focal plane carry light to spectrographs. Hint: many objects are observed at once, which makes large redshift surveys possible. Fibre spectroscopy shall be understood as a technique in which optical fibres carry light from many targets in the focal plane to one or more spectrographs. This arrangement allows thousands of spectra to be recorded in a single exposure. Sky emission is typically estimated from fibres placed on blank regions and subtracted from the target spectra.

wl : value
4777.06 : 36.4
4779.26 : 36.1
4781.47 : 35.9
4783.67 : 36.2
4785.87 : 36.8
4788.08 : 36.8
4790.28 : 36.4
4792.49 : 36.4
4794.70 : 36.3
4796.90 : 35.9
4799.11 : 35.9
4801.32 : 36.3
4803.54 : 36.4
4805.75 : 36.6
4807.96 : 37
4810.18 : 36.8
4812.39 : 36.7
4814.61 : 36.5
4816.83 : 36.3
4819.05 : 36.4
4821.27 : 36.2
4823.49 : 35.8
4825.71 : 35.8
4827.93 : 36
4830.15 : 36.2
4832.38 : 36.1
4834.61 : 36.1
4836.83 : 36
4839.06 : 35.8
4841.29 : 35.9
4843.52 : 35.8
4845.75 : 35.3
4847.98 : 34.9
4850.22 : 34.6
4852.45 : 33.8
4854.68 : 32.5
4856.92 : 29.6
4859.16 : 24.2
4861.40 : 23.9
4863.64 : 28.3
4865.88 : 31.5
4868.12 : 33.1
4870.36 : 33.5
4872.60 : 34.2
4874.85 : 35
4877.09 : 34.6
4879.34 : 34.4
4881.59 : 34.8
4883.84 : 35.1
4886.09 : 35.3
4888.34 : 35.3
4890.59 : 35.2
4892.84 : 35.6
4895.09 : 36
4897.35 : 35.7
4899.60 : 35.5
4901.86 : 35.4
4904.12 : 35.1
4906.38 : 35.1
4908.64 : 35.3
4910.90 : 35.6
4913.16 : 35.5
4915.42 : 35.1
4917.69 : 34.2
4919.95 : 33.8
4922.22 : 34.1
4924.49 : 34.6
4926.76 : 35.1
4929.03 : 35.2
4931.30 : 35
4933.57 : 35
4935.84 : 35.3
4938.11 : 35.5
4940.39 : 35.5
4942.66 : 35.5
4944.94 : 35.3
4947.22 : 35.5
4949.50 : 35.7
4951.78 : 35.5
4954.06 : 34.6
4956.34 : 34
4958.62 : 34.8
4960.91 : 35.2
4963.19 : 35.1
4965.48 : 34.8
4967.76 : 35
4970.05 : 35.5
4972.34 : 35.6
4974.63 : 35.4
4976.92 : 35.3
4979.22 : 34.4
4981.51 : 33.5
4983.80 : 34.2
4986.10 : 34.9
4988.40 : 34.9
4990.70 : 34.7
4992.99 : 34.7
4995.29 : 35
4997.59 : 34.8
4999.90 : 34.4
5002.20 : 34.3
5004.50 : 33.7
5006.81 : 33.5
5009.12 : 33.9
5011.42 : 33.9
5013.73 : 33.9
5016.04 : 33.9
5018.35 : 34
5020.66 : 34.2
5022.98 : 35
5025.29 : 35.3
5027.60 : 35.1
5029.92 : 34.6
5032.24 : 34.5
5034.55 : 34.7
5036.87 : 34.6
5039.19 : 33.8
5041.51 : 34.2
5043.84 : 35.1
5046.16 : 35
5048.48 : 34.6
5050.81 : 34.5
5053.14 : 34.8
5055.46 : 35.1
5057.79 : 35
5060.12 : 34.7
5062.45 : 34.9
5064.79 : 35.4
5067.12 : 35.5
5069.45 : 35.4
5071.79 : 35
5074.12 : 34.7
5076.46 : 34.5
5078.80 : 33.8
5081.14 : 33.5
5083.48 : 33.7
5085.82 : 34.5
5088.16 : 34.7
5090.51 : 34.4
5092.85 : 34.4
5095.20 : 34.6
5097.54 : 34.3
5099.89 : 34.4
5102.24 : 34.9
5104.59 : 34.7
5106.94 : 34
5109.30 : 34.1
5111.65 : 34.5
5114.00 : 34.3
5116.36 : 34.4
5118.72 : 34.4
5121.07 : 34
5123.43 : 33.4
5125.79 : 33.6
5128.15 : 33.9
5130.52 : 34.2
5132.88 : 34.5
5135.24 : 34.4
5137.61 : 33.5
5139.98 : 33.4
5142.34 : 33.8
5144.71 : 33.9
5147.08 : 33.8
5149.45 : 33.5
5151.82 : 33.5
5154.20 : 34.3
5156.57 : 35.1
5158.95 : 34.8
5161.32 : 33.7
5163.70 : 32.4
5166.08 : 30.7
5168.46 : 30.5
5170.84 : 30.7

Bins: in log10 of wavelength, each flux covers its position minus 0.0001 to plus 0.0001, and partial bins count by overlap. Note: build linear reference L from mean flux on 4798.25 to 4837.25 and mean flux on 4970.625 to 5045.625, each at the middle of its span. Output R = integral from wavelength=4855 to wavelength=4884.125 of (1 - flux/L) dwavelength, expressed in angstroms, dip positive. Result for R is 3.38 angstroms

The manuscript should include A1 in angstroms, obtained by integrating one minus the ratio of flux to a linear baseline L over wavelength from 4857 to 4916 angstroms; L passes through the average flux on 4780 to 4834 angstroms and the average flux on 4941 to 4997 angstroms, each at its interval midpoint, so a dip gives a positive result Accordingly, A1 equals 3.2 angstroms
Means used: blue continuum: 36.3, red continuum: 35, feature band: 33.7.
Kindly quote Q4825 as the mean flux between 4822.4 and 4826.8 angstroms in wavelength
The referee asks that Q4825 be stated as 35.8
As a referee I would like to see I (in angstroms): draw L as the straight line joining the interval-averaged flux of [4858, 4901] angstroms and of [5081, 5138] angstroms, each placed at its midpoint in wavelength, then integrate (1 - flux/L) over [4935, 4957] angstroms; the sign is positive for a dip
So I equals -1.1 angstroms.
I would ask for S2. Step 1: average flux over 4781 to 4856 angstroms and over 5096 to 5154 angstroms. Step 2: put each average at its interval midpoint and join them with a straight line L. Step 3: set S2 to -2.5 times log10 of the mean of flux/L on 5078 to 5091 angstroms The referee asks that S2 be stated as 0.01 mag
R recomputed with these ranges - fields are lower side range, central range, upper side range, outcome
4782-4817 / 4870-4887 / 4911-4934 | 0.35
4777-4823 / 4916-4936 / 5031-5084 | 0.48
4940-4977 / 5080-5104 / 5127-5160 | 0.00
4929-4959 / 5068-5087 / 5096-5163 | 0.00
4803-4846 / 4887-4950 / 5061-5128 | 0.68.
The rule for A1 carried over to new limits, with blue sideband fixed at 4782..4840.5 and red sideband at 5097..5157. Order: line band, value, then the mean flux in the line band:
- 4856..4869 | 2.7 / 28.3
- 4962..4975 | 0.0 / 35.2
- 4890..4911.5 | 0.1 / 35.5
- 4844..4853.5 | 0.3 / 34.7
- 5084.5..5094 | 0.0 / 34.5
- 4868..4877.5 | 0.5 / 34.2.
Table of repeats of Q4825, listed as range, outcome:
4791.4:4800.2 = 36.1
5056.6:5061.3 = 34.8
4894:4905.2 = 35.5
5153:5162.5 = 34.5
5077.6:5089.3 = 34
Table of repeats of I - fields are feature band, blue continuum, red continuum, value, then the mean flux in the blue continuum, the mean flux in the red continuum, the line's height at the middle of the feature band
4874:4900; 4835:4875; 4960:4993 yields -1.53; 32.7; 34.9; 33.3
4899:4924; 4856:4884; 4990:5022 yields -1.97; 31.6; 34.2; 32.4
